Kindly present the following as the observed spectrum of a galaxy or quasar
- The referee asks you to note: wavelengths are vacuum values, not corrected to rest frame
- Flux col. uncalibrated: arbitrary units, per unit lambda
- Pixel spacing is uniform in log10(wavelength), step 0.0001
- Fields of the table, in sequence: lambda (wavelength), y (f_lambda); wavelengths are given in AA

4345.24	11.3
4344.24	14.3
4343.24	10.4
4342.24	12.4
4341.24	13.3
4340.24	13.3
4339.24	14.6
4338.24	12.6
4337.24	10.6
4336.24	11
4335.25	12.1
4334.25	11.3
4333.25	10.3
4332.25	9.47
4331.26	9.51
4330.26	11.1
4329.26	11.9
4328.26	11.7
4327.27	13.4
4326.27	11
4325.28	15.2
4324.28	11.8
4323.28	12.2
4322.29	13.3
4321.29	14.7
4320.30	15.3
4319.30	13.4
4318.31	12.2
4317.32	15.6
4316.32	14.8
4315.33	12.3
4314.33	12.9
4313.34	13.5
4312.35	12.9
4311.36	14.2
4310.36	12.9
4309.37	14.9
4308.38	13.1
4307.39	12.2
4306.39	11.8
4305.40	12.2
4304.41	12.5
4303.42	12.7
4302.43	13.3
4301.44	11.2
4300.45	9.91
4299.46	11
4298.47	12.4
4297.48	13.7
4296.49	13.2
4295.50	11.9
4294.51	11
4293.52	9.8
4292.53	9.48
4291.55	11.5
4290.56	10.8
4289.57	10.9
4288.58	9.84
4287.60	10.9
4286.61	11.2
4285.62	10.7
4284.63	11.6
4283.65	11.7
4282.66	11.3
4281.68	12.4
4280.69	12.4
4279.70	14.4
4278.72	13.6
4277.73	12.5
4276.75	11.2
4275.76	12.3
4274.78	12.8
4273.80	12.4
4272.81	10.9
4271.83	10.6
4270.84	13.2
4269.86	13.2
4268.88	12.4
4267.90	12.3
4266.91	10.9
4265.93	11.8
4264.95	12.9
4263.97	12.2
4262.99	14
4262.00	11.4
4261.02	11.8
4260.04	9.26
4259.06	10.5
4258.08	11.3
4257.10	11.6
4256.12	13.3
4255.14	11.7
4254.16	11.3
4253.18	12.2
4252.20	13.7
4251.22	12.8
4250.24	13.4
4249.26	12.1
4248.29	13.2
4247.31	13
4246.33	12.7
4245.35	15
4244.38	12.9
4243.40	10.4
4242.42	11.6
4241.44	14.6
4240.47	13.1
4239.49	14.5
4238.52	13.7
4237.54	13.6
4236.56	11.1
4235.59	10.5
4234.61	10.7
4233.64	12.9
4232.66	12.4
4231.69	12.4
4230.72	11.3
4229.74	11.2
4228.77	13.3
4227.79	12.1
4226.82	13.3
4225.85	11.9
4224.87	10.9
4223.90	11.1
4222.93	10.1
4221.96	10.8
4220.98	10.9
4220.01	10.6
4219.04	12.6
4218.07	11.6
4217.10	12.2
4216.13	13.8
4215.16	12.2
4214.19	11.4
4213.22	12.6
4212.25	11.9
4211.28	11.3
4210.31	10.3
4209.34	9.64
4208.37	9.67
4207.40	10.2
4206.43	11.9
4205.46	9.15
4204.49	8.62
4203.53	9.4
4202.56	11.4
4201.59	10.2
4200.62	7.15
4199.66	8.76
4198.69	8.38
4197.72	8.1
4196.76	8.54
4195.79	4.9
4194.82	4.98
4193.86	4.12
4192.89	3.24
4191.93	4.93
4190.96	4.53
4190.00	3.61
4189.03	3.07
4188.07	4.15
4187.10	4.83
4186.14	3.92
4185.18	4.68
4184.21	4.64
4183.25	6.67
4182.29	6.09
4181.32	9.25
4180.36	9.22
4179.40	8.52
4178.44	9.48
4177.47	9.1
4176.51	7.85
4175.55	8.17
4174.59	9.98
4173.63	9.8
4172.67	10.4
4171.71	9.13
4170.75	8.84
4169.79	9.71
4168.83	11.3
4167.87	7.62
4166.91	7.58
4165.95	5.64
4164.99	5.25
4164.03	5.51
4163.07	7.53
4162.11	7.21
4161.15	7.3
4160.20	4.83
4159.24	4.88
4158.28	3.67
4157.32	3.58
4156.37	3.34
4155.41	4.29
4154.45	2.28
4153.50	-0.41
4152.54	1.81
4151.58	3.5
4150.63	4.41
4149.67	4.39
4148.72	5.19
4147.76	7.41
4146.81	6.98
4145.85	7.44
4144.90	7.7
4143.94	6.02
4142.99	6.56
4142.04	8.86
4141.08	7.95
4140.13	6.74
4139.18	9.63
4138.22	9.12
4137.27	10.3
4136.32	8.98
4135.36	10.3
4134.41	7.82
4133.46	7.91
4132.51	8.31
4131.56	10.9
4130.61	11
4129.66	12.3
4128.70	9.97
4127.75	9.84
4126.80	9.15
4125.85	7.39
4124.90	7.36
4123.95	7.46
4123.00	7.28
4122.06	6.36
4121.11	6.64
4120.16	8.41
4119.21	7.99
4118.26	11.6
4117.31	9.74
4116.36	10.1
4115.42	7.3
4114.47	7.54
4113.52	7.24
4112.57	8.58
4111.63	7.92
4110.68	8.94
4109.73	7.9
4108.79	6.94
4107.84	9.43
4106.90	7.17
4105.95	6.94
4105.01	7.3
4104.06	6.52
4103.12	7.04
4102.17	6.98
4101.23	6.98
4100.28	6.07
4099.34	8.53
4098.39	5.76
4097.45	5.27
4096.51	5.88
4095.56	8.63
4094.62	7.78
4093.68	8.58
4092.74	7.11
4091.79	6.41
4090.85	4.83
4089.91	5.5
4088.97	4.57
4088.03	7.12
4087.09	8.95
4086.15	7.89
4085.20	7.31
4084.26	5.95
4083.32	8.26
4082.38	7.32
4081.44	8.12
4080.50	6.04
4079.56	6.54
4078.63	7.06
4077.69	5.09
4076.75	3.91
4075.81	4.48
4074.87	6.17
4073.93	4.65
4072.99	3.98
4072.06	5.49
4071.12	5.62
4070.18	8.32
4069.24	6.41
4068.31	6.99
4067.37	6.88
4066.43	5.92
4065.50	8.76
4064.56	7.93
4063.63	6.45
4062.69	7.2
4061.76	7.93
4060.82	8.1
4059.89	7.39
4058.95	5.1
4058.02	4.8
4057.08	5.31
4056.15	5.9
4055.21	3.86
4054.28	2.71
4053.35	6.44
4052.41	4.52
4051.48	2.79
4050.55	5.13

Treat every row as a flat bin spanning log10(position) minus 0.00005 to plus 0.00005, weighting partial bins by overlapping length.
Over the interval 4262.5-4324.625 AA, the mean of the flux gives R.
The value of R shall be 12.3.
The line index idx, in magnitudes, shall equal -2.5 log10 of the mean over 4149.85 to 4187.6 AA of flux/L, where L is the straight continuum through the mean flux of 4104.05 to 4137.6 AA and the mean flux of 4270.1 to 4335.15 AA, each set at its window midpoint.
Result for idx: 0.43 mag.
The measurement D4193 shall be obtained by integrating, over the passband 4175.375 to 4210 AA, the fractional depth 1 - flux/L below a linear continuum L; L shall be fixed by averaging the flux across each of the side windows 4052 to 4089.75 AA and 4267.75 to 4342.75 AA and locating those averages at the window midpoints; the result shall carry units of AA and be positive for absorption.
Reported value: 7.9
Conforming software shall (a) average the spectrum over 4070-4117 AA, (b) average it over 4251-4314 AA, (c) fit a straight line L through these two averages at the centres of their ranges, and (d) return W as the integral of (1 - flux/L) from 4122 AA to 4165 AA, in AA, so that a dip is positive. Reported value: 6.7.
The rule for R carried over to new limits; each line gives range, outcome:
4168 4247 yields 9.76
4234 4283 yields 12.3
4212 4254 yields 12.3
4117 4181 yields 7.49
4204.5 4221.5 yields 11.2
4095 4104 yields 6.79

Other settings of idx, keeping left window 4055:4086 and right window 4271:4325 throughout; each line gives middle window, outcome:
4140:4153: 0.35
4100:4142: -0.09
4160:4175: 0.12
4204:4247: -0.13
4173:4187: 0.21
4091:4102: 0.02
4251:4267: -0.06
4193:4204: 0.26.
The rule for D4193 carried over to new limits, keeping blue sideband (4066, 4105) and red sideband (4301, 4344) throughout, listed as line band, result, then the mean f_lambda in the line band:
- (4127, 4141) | -3.08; 9.46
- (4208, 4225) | -2.50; 11.3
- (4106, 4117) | -1.36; 8.08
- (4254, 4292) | -1.71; 11.8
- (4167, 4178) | -0.57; 9.2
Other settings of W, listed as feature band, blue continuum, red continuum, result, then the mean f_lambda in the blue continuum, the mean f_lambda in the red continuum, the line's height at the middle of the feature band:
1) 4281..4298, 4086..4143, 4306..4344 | 0.77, 7.98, 12.6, 11.8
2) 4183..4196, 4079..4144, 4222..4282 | 7.44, 7.86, 12.3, 10.3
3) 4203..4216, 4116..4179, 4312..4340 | -2.08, 7.49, 12.5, 9.24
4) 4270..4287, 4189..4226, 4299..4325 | -0.44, 9.3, 13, 11.8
